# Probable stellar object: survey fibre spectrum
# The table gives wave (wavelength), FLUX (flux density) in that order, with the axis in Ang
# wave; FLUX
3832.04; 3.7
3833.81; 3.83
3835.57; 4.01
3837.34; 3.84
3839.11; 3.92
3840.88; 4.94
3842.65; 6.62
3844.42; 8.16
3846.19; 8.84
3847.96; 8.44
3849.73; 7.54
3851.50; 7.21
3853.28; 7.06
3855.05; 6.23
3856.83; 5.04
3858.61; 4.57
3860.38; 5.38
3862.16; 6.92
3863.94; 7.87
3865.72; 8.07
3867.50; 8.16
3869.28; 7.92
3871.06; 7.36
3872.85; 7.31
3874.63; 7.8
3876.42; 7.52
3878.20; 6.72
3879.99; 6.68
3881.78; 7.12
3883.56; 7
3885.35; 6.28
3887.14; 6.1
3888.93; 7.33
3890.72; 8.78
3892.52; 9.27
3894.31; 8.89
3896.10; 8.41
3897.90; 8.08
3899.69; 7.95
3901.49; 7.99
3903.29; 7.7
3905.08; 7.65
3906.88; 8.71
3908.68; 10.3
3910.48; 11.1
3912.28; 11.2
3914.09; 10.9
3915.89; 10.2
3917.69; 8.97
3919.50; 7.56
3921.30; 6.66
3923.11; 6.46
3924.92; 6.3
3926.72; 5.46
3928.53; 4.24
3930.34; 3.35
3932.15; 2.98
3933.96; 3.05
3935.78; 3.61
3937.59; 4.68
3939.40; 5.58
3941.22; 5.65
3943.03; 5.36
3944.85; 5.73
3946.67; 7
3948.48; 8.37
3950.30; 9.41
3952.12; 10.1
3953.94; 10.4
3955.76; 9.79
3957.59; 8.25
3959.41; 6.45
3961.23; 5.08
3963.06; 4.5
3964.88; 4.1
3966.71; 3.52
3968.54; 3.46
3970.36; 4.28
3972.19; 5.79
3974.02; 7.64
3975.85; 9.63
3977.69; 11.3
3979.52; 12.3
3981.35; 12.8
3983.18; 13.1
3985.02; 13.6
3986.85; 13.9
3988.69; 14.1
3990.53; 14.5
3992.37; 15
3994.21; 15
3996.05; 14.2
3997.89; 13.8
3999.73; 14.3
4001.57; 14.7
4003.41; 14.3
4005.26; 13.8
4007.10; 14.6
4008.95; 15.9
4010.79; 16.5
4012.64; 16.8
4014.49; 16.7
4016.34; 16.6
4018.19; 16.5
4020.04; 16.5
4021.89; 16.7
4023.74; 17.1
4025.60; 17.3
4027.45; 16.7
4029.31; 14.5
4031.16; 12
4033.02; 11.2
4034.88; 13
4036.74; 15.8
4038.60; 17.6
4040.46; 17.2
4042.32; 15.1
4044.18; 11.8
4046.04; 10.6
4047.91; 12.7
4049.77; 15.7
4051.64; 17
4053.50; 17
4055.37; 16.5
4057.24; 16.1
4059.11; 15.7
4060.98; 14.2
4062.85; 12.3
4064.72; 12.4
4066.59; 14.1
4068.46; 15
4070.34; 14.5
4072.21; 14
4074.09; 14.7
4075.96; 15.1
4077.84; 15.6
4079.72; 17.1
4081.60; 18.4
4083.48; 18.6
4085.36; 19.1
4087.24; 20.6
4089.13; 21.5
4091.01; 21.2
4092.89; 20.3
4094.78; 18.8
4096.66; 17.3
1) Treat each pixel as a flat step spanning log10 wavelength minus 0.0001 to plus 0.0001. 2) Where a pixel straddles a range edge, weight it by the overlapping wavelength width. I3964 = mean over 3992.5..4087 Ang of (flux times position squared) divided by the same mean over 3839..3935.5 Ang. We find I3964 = 2.27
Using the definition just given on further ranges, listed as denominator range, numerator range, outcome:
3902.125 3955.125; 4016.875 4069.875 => 2.20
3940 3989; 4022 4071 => 1.86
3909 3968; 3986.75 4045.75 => 2.32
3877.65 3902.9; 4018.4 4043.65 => 2.17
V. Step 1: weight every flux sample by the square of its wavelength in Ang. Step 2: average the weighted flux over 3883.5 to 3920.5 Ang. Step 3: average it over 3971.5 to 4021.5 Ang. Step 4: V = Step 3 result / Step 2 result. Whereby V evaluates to 1.7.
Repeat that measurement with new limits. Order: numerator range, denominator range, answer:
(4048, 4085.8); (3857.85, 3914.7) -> 2.15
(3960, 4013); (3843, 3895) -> 1.66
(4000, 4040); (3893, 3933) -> 2.10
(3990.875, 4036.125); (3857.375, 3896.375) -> 2.22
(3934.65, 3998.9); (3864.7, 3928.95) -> 1.17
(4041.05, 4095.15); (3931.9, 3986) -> 2.31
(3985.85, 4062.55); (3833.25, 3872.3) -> 2.54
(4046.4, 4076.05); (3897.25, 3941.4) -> 2.24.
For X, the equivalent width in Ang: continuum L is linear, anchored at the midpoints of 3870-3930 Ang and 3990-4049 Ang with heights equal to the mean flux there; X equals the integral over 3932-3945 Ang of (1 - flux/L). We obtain 7.1 Ang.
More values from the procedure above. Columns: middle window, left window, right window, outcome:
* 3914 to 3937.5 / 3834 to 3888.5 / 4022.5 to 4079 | 8.6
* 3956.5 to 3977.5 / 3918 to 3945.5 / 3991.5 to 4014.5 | 8.6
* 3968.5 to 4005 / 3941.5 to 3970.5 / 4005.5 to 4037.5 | -3.8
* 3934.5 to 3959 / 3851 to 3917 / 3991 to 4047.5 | 8.9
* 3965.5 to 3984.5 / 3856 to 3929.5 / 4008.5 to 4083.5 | 5.5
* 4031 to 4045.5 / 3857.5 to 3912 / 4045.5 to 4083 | -0.3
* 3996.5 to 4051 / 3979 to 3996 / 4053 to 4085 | -1.9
